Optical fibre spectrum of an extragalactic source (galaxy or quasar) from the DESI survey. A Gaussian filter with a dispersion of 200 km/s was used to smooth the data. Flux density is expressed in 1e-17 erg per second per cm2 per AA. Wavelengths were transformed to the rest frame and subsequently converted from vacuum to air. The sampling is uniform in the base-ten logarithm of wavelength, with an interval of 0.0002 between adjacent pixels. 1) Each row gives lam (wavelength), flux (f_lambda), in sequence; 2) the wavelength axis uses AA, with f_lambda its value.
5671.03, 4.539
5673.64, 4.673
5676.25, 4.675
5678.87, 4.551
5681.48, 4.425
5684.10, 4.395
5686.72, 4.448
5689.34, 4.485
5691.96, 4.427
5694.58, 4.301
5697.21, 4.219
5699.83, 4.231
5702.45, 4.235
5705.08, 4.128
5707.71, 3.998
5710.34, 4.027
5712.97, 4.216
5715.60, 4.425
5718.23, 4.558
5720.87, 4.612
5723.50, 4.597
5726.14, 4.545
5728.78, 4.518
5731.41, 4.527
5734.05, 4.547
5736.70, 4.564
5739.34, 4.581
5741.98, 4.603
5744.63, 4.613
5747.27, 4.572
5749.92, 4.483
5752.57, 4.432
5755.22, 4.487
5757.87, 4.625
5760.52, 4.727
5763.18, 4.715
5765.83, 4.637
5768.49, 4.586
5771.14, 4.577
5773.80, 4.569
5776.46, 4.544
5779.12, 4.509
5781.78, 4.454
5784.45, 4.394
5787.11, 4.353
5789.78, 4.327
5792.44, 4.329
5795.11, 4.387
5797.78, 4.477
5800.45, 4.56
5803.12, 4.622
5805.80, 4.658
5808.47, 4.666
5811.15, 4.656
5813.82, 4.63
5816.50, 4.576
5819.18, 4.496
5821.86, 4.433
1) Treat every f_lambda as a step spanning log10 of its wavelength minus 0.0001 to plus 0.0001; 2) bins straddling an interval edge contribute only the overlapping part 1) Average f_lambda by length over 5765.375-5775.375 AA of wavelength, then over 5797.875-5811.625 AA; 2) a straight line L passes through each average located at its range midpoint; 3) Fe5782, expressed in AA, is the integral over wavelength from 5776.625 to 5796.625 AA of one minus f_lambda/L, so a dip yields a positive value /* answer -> 0.9 AA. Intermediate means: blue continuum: 4.59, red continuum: 4.62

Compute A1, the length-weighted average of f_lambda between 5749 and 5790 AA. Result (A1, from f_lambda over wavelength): 4.53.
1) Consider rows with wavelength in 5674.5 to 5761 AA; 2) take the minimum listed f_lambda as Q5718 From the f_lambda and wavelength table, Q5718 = 3.998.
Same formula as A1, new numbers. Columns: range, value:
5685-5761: 4.44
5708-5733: 4.43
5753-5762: 4.59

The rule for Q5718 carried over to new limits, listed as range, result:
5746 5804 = 4.327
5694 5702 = 4.219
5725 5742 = 4.518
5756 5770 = 4.586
